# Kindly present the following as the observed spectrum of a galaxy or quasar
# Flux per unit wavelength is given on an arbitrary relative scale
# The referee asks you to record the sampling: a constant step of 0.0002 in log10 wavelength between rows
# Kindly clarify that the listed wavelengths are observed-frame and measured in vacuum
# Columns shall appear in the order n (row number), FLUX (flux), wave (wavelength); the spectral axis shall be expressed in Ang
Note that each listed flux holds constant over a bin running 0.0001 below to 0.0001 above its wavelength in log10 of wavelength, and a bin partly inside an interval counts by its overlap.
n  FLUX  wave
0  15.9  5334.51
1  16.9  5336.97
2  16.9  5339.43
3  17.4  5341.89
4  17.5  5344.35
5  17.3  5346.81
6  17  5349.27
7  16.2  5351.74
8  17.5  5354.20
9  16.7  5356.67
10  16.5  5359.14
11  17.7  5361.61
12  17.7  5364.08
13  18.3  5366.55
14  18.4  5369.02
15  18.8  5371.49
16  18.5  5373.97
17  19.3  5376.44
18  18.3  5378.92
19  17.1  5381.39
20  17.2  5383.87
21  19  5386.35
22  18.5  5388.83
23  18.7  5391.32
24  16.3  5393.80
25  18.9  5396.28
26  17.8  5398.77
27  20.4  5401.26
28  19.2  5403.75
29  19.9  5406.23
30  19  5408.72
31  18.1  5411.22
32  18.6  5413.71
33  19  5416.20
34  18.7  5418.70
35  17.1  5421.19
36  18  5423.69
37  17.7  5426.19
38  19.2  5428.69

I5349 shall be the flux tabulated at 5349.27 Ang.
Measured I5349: 17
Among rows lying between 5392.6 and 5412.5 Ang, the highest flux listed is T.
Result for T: 20.4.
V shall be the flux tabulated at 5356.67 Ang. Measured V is 16.7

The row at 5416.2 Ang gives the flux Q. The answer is 19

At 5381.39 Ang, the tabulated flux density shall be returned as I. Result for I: 17.1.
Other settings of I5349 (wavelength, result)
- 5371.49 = 18.8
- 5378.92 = 18.3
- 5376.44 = 19.3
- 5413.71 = 18.6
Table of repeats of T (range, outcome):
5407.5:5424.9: 19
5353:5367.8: 18.3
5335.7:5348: 17.5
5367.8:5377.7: 19.3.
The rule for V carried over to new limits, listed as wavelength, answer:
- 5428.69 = 19.2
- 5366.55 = 18.3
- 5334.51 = 15.9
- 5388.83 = 18.5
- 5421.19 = 17.1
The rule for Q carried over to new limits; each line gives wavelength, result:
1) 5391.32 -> 18.7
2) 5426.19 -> 17.7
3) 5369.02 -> 18.4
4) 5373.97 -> 18.5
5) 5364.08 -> 17.7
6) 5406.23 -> 19.9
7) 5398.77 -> 17.8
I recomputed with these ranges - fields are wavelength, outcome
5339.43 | 16.9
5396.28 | 18.9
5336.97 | 16.9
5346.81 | 17.3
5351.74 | 16.2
